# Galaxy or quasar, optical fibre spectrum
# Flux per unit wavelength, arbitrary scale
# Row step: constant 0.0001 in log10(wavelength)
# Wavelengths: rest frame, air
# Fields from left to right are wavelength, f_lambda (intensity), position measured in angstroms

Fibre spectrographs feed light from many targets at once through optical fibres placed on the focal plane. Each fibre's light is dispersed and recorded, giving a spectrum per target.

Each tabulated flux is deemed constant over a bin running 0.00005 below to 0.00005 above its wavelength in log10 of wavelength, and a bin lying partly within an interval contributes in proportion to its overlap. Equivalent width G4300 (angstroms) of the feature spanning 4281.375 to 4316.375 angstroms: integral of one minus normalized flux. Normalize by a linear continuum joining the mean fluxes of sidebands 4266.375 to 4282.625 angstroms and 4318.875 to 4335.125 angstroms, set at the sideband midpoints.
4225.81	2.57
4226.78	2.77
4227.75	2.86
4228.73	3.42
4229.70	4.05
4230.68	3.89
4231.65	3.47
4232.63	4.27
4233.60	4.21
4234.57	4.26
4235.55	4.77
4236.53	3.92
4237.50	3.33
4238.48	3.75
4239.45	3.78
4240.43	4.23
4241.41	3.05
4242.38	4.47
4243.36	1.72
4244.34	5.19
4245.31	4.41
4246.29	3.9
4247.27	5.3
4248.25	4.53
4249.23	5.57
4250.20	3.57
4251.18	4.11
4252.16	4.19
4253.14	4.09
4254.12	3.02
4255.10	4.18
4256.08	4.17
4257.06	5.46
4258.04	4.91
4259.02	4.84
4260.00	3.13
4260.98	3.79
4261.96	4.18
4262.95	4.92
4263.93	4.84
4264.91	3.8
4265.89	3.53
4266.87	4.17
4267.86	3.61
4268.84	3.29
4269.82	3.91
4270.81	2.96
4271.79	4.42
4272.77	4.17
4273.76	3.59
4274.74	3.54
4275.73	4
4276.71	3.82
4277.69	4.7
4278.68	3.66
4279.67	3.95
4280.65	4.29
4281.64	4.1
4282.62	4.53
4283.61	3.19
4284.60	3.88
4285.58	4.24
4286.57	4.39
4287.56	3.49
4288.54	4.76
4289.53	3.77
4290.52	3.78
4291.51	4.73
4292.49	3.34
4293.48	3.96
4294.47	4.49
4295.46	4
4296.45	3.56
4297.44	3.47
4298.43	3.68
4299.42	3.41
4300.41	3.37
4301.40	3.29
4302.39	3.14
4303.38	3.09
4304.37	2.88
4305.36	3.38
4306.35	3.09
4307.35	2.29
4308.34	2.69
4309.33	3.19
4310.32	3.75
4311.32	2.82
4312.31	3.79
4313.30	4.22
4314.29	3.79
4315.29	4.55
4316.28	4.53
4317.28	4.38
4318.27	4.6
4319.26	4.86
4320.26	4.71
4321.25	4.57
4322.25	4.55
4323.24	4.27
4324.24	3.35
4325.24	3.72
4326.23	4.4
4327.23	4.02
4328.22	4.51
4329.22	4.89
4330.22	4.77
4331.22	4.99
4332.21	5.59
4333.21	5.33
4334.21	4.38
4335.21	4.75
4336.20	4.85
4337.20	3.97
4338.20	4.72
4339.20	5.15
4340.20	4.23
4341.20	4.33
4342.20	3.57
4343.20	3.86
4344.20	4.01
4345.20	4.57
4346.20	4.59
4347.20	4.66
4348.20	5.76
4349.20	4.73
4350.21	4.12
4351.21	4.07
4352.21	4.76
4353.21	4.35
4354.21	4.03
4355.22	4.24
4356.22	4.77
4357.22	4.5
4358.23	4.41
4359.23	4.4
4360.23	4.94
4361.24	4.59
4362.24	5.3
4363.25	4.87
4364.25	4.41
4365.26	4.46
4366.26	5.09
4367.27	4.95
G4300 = 4.4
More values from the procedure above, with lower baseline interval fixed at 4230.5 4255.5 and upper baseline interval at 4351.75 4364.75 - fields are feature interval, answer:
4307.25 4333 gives 1.3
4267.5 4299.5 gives 2.5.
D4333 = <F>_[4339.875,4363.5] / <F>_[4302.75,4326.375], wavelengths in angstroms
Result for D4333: 1.2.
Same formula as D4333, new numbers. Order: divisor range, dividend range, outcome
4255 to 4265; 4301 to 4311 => 0.70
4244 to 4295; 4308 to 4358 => 1.06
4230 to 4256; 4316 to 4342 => 1.12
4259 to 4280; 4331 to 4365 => 1.17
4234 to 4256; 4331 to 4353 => 1.13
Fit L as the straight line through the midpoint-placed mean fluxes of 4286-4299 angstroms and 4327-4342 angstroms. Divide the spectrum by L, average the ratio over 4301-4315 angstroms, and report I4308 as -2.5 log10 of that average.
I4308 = 0.28 mag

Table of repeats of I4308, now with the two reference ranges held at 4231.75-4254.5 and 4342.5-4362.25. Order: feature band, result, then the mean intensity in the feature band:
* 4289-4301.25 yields 0.13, 3.78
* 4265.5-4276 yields 0.12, 3.74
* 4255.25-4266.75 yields -0.05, 4.32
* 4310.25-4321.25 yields 0.04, 4.22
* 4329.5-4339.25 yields -0.09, 4.84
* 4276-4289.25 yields 0.04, 4.07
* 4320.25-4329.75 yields 0.03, 4.28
